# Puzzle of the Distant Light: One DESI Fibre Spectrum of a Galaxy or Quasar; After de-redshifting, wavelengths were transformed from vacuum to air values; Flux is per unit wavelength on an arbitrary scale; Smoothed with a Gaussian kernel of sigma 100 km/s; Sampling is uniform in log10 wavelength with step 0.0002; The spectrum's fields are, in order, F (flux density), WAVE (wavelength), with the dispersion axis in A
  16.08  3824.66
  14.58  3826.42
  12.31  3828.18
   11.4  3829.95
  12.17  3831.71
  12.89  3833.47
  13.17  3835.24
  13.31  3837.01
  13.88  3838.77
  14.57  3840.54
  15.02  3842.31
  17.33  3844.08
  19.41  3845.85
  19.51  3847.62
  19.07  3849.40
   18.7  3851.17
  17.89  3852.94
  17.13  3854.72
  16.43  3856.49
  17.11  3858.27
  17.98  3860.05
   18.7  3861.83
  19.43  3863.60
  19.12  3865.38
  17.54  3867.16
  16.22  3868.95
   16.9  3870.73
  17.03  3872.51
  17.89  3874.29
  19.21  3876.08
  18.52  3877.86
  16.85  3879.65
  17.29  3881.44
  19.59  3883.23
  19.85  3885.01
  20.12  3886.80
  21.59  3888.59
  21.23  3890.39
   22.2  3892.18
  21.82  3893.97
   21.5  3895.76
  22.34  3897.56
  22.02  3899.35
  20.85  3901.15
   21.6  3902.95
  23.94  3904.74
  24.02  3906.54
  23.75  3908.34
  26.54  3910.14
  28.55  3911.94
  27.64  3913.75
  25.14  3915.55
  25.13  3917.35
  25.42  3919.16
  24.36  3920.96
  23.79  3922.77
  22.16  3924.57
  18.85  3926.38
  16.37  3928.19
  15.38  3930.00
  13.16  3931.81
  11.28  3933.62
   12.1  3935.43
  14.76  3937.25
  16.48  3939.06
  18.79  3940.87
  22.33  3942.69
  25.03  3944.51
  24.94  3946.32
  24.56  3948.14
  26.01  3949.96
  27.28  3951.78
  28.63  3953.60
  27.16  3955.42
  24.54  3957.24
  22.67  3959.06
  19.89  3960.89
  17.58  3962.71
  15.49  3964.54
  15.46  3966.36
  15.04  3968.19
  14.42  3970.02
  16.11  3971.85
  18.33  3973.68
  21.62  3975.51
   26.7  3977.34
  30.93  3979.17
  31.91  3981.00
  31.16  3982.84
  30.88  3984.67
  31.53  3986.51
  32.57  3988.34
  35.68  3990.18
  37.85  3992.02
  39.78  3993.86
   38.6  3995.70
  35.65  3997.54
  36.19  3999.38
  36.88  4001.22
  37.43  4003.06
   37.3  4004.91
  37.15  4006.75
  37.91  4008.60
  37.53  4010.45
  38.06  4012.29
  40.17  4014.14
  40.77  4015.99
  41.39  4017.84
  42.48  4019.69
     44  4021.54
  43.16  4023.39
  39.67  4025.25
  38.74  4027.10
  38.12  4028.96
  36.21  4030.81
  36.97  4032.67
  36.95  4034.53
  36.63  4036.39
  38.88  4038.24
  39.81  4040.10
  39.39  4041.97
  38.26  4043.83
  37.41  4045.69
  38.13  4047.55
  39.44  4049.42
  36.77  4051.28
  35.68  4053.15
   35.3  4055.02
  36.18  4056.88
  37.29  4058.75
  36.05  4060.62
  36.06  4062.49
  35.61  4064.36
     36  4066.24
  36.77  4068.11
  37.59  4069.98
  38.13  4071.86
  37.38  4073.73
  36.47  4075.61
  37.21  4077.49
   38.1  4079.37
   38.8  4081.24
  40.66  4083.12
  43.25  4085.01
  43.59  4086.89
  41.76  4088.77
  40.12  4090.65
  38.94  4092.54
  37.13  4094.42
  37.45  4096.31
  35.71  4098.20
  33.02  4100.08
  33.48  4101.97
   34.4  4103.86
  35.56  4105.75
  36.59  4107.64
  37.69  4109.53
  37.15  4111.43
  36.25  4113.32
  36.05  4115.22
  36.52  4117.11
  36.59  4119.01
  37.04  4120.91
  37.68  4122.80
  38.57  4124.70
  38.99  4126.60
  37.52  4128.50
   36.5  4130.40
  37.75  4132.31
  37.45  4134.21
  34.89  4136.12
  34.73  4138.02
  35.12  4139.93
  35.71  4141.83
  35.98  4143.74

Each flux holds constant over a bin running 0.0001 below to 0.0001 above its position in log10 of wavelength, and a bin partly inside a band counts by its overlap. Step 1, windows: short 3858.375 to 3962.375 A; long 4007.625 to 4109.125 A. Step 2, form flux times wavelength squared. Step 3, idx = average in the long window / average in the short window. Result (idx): 1.95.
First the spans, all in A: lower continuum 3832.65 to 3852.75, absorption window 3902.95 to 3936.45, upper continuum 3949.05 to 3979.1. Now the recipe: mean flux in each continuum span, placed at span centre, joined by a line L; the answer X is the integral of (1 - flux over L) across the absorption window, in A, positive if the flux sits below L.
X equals -3.7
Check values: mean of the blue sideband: 16.2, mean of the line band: 21.5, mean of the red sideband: 21.3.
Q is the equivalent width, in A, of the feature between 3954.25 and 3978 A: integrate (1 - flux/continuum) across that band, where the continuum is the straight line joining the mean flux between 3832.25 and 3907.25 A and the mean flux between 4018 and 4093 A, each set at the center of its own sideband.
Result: 7.6 A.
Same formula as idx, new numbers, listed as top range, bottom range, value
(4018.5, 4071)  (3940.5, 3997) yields 1.53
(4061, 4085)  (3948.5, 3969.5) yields 1.83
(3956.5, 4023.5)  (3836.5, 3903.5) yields 1.78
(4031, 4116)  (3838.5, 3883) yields 2.36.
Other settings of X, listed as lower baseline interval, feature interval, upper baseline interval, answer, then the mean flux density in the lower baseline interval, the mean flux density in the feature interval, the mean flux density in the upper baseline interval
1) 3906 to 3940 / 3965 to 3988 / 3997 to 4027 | 6.0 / 20.7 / 23.8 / 39.2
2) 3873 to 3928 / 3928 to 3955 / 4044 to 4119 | 5.9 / 22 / 20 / 37.3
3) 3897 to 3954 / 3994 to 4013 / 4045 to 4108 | -4.7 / 21.9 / 37.4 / 37.4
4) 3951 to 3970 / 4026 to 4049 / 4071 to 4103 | -4.7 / 21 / 38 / 38.3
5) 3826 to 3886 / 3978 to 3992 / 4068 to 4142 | -2.5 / 16.7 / 32.4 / 37.4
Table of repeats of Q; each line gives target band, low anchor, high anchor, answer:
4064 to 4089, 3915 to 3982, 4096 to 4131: -4.3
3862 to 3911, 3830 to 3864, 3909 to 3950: -4.2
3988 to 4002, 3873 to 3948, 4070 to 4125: -4.1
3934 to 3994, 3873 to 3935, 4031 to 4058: 9.4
